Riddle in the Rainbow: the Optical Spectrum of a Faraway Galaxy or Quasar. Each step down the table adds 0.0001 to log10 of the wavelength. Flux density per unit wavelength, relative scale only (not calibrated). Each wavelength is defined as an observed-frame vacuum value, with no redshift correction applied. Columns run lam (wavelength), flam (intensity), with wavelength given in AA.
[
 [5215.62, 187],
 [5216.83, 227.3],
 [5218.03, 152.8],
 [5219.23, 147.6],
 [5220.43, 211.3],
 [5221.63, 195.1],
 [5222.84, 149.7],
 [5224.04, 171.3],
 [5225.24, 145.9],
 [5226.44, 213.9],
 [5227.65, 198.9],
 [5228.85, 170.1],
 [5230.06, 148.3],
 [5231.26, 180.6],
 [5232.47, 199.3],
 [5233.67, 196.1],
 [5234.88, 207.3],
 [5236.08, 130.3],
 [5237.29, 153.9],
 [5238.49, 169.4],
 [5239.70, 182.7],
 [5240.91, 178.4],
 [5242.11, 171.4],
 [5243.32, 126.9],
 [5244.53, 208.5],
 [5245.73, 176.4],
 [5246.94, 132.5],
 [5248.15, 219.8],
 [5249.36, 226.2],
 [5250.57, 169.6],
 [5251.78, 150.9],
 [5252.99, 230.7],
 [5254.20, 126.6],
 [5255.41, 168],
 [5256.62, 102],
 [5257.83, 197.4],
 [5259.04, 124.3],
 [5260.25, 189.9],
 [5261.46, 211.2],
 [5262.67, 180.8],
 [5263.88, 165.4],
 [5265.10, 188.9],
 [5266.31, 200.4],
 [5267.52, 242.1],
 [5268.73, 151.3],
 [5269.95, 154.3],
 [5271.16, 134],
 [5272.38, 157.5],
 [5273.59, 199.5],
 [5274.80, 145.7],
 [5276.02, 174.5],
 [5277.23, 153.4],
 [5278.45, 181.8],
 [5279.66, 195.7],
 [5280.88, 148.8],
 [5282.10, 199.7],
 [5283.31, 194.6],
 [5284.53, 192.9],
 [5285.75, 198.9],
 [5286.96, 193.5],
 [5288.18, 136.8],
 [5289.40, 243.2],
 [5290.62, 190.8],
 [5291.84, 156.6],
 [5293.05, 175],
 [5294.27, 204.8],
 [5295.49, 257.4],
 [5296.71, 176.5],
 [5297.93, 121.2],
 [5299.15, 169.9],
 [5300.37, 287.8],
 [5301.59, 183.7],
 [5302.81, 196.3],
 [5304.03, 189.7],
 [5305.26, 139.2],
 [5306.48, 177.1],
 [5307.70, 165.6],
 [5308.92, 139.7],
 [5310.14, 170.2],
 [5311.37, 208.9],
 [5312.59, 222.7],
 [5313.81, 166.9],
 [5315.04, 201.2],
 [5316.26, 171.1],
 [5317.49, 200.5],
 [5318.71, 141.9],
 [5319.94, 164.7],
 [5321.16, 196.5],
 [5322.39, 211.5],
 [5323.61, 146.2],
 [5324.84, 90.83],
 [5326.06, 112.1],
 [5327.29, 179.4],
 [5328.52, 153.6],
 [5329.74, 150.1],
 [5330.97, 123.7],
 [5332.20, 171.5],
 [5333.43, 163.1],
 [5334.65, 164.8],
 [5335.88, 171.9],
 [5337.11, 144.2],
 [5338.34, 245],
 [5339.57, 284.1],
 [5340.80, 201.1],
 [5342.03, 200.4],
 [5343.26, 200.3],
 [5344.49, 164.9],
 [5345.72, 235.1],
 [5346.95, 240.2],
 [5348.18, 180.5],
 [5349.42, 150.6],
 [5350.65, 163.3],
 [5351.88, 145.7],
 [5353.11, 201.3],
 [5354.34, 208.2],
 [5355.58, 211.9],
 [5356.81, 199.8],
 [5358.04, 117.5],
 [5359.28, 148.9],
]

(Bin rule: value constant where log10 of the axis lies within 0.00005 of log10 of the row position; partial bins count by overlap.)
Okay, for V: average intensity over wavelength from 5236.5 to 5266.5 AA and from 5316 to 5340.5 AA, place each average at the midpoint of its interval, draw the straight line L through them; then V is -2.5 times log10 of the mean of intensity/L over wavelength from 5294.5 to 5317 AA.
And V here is -0.093 mag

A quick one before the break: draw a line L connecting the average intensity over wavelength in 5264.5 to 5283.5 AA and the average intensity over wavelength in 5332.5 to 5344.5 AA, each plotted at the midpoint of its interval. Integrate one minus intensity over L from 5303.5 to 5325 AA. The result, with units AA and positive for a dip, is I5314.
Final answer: 1.6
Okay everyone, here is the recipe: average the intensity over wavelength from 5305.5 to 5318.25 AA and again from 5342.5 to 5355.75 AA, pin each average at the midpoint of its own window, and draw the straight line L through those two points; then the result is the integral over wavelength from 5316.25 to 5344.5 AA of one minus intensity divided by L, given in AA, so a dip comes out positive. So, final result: 1.9 AA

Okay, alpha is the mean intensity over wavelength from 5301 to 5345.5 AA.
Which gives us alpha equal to 176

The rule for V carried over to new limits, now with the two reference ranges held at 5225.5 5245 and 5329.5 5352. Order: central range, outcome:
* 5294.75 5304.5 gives -0.091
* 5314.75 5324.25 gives 0.033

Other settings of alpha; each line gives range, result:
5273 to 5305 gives 187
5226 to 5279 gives 175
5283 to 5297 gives 194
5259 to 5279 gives 175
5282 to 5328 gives 181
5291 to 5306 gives 188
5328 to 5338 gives 158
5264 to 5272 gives 177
